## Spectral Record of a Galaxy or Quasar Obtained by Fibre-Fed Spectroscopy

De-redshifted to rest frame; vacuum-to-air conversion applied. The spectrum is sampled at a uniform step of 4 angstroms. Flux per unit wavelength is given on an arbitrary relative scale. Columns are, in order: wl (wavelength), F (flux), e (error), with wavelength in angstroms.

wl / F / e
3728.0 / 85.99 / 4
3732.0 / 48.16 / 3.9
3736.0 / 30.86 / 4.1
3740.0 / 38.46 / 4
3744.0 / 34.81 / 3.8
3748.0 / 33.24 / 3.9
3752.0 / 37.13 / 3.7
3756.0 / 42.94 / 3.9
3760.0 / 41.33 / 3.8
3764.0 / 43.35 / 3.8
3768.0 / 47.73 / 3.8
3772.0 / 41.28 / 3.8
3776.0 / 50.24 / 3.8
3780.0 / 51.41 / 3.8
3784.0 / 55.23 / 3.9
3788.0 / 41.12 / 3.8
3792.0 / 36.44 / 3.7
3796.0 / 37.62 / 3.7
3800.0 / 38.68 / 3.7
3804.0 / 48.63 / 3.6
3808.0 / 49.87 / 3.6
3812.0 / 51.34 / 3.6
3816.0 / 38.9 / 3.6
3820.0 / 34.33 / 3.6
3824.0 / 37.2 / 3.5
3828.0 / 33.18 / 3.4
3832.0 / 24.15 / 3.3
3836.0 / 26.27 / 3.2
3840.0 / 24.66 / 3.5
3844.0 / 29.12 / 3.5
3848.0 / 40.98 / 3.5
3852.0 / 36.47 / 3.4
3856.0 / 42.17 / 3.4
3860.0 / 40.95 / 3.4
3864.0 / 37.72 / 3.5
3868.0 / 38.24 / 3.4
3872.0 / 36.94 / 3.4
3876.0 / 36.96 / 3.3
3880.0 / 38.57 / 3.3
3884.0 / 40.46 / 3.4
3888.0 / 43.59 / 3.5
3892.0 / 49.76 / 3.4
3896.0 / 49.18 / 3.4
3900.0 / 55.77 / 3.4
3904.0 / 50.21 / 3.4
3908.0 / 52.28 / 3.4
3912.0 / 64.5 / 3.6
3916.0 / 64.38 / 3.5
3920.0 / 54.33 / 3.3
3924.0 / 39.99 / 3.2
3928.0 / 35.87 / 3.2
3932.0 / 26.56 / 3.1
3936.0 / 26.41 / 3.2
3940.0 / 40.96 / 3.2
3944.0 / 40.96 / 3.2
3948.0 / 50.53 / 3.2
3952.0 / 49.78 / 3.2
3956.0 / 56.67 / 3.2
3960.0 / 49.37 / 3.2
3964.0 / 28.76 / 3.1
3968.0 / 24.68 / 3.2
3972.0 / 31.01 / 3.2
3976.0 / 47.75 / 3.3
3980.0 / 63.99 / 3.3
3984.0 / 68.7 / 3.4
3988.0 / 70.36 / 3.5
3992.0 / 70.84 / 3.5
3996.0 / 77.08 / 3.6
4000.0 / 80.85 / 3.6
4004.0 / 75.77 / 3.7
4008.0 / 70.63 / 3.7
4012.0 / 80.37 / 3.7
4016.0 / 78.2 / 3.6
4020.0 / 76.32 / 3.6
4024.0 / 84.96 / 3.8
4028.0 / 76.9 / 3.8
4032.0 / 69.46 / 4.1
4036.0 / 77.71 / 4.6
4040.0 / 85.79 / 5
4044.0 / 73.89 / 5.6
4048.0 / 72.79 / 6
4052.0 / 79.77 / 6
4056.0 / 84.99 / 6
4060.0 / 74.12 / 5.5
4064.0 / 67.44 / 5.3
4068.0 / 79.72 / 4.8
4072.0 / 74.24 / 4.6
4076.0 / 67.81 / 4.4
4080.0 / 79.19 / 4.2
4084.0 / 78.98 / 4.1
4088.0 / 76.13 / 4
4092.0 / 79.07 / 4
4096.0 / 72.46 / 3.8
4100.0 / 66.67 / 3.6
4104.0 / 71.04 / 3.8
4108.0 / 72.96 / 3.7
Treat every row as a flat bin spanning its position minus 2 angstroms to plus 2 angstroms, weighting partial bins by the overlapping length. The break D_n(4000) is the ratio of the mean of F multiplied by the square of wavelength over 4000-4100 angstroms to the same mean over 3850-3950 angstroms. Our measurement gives 1.88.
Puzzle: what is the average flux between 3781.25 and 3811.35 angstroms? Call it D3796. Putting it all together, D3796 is 44.5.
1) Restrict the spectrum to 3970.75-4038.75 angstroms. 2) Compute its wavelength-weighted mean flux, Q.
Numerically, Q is 71.2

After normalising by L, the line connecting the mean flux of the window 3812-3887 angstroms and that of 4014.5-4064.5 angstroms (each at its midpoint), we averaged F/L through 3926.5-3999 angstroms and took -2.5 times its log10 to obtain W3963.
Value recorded 0.26 mag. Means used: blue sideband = 35.9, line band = 48.3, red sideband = 77.4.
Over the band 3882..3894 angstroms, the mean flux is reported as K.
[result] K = 44.6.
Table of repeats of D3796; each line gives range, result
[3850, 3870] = 39.1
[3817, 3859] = 33.2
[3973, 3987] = 58.8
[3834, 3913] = 41.5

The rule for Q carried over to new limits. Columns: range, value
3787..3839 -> 38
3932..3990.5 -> 46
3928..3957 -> 40.8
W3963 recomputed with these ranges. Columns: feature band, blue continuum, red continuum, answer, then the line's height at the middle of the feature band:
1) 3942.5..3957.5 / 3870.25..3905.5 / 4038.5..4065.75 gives 0.150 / 56.8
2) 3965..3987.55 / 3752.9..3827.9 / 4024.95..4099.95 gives 0.345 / 65.7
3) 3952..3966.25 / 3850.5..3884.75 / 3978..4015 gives 0.359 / 63.3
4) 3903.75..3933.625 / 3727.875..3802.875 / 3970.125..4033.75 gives 0.235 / 60.7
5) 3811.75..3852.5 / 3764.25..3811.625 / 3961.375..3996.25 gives 0.371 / 47.1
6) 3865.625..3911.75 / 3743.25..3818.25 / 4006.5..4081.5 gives 0.250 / 57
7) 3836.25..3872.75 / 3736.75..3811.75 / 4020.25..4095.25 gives 0.414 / 52.4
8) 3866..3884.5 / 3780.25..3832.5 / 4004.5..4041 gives 0.357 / 52.9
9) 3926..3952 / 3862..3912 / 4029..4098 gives 0.392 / 54.1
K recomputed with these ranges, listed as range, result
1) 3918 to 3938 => 36.6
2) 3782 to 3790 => 48.2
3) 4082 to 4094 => 78.1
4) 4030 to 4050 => 75.9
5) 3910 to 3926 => 55.8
